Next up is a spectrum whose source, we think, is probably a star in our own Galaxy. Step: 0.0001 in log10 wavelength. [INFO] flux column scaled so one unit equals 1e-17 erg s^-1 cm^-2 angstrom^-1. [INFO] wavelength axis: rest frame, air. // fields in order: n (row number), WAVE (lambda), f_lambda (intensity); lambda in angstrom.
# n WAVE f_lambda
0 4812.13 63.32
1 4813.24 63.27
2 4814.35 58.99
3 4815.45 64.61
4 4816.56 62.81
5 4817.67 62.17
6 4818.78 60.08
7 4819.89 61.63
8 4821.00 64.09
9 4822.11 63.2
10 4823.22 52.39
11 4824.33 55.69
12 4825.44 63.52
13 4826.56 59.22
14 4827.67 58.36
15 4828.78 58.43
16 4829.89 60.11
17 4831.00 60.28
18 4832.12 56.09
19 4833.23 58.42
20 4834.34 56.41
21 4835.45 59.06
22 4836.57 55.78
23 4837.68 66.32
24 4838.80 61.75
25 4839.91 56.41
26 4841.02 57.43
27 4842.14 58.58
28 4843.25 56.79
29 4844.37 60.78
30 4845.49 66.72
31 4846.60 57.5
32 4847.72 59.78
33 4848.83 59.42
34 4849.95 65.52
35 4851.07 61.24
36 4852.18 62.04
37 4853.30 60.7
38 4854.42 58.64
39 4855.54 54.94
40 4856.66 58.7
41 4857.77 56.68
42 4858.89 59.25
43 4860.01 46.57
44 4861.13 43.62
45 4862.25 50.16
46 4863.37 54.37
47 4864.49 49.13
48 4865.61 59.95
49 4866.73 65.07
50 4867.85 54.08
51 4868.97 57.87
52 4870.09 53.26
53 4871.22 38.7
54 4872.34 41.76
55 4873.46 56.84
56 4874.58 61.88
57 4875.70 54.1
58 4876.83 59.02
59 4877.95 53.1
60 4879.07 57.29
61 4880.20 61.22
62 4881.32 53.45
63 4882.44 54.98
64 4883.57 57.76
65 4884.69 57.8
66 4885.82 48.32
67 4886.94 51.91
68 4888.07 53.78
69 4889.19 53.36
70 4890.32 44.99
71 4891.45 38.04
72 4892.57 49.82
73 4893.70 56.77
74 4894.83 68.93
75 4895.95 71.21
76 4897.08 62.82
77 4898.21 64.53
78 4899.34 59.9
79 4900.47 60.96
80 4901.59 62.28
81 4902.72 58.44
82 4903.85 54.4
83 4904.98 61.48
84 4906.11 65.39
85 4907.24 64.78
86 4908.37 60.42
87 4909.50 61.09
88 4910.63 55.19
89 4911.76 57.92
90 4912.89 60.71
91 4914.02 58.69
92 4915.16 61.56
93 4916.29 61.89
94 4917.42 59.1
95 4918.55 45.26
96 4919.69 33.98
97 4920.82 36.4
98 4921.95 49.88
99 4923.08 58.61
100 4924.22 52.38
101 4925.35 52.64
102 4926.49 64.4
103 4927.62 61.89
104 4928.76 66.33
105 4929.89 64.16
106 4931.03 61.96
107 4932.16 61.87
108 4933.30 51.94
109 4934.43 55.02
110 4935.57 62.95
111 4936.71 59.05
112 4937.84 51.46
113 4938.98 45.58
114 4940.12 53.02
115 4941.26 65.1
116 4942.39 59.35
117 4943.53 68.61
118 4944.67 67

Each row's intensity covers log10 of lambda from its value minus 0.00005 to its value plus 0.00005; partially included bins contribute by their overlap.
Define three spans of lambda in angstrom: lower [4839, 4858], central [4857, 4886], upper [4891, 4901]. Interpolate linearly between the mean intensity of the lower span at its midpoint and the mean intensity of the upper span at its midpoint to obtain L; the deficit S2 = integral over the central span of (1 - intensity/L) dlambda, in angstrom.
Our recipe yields 2.6 angstrom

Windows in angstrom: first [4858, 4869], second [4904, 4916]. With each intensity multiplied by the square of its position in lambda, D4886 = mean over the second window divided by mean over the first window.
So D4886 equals 1.1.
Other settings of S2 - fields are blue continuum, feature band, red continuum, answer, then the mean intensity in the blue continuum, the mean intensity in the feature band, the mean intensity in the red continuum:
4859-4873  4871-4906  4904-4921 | -1.34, 51.5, 56.1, 56.6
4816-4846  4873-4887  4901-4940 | 0.51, 59.7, 56.1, 57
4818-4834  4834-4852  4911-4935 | -0.39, 59.4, 60.1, 56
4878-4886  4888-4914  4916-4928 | -2.21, 56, 58.7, 52.1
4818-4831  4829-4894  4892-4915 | 4.64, 59.8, 55.9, 60.8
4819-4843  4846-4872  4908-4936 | 1.13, 59.2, 55.9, 56.6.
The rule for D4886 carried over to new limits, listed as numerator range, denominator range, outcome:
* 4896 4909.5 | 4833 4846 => 1.06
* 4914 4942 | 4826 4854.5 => 0.97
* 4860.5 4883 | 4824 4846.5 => 0.92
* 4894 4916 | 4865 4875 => 1.15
